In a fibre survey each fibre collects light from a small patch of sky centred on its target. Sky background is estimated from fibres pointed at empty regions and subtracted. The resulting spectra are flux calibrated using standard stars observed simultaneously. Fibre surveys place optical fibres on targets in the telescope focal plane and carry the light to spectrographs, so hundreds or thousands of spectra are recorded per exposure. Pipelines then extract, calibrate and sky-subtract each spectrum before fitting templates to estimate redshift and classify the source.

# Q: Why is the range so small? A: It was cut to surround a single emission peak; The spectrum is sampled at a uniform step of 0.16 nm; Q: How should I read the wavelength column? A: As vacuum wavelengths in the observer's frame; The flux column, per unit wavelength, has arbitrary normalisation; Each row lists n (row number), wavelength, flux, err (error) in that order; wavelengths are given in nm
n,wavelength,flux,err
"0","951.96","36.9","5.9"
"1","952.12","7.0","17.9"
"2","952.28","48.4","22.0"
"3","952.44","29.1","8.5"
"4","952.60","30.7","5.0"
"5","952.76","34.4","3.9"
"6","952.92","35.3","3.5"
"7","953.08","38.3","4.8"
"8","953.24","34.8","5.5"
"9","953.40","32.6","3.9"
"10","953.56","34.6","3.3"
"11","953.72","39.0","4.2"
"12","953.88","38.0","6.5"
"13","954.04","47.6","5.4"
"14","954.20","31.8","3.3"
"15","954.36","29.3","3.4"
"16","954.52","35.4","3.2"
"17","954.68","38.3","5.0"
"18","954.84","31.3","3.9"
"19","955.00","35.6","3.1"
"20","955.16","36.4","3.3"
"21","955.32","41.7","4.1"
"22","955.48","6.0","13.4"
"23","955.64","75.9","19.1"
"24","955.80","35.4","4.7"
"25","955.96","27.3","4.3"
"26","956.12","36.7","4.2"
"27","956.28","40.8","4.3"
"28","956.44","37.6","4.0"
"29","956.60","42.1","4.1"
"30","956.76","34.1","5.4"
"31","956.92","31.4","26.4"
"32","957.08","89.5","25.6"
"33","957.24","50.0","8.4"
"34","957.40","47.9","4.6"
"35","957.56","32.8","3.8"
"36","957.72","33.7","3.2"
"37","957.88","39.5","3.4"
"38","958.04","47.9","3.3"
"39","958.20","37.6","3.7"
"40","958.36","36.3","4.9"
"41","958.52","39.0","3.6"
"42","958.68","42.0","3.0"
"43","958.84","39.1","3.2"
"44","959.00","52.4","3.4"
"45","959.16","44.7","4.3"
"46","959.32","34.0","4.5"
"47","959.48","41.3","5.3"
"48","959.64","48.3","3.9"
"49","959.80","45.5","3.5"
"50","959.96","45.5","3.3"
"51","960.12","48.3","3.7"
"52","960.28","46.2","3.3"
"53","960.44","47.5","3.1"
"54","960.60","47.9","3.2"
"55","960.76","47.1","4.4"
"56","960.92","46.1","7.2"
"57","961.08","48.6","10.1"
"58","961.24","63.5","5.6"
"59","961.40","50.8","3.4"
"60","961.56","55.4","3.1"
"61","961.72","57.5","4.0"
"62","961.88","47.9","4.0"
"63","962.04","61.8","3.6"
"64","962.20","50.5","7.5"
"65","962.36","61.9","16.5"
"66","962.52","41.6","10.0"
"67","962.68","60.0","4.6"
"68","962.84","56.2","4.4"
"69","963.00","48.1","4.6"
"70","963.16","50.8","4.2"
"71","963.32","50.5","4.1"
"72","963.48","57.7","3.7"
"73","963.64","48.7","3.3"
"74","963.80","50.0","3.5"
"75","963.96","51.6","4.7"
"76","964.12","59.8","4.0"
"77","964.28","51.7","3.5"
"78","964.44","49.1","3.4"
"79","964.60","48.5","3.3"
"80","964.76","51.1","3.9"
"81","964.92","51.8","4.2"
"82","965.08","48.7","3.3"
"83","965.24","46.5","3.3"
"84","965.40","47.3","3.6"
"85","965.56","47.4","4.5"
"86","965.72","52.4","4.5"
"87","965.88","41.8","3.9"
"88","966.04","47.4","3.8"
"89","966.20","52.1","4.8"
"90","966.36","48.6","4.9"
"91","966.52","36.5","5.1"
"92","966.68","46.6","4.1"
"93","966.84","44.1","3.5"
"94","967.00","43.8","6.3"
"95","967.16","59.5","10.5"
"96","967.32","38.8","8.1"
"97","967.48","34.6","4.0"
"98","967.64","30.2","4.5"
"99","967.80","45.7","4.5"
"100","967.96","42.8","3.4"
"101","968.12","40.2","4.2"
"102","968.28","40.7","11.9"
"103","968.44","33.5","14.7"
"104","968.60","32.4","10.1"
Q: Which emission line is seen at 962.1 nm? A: Mg II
